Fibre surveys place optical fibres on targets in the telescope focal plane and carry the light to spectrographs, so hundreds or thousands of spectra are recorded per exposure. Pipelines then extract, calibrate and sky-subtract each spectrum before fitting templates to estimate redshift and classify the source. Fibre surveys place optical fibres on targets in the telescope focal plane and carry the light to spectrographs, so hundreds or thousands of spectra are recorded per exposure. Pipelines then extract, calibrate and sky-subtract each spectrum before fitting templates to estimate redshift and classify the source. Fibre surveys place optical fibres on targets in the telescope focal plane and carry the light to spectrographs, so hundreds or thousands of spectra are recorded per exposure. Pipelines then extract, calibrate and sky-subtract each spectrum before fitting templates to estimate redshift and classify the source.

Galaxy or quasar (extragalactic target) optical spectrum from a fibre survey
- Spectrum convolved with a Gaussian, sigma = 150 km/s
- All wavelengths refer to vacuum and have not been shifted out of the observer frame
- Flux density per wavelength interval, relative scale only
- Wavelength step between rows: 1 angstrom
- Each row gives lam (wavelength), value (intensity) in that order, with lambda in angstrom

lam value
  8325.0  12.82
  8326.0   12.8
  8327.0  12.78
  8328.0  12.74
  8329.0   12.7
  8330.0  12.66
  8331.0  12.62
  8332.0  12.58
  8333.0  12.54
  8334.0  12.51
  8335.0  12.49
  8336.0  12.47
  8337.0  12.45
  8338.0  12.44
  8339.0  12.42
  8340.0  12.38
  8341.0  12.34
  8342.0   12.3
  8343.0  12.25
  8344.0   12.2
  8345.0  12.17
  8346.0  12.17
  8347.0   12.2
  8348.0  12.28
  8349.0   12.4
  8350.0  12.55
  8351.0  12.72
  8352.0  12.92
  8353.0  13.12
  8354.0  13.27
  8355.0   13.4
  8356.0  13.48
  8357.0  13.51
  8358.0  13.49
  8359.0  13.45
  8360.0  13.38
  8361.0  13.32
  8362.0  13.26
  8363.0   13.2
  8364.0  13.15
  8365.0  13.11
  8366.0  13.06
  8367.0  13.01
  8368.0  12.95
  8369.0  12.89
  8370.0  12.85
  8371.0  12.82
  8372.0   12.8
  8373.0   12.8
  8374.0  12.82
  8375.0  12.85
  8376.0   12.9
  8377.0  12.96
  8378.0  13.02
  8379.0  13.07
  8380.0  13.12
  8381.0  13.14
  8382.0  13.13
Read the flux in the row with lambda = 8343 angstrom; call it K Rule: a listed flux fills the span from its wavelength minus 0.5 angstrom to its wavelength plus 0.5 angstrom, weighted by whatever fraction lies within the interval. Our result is 12.25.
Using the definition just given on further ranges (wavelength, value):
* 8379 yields 13.07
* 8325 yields 12.82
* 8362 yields 13.26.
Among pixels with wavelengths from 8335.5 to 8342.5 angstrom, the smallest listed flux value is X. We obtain 12.3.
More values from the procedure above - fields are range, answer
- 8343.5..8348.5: 12.17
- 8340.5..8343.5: 12.25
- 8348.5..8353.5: 12.4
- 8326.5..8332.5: 12.58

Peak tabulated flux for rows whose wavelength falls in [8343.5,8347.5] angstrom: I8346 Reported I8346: 12.2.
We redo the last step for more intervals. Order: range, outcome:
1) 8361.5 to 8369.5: 13.26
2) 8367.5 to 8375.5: 12.95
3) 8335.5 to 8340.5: 12.47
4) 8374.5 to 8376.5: 12.9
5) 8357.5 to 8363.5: 13.49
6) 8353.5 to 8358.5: 13.51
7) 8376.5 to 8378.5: 13.02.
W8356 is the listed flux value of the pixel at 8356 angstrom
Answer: 13.48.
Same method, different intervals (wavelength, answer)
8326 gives 12.8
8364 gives 13.15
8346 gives 12.17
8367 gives 13.01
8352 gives 12.92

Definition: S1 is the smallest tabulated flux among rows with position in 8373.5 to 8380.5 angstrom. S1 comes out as 12.82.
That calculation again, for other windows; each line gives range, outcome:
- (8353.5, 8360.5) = 13.27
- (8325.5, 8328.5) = 12.74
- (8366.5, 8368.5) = 12.95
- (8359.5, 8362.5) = 13.26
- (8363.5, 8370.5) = 12.85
